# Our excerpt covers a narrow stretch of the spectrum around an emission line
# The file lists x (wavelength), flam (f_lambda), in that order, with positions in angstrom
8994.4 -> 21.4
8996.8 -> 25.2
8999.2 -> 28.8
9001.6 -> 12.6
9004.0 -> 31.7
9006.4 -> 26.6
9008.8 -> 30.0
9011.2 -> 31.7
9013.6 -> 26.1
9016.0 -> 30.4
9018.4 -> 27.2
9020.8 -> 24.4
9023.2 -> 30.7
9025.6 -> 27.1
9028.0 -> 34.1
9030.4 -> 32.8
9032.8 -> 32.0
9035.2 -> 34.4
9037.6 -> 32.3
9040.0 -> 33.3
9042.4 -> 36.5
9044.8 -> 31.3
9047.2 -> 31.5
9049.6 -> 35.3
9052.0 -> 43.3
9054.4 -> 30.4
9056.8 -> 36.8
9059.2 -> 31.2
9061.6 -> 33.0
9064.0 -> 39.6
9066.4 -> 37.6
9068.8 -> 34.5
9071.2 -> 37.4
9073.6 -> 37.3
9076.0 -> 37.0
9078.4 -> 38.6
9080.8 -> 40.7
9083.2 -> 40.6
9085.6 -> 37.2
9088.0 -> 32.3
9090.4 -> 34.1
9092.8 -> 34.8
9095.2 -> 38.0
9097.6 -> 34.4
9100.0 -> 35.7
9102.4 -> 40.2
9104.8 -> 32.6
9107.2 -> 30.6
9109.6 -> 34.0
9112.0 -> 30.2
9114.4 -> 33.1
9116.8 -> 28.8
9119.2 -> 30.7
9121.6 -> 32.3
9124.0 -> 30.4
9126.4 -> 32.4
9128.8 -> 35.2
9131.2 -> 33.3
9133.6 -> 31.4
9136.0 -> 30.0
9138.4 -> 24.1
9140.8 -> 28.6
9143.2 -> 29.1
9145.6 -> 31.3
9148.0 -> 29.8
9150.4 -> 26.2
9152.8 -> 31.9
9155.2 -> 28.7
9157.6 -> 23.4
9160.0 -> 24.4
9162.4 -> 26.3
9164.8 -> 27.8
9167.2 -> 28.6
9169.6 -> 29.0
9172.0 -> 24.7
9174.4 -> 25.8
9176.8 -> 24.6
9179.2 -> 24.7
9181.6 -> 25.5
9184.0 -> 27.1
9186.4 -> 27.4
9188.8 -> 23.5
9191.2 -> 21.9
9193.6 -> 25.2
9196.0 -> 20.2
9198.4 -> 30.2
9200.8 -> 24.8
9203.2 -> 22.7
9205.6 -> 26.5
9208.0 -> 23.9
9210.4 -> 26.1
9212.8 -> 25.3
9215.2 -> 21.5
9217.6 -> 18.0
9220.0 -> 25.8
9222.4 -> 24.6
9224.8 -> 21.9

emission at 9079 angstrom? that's Mg II 2798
